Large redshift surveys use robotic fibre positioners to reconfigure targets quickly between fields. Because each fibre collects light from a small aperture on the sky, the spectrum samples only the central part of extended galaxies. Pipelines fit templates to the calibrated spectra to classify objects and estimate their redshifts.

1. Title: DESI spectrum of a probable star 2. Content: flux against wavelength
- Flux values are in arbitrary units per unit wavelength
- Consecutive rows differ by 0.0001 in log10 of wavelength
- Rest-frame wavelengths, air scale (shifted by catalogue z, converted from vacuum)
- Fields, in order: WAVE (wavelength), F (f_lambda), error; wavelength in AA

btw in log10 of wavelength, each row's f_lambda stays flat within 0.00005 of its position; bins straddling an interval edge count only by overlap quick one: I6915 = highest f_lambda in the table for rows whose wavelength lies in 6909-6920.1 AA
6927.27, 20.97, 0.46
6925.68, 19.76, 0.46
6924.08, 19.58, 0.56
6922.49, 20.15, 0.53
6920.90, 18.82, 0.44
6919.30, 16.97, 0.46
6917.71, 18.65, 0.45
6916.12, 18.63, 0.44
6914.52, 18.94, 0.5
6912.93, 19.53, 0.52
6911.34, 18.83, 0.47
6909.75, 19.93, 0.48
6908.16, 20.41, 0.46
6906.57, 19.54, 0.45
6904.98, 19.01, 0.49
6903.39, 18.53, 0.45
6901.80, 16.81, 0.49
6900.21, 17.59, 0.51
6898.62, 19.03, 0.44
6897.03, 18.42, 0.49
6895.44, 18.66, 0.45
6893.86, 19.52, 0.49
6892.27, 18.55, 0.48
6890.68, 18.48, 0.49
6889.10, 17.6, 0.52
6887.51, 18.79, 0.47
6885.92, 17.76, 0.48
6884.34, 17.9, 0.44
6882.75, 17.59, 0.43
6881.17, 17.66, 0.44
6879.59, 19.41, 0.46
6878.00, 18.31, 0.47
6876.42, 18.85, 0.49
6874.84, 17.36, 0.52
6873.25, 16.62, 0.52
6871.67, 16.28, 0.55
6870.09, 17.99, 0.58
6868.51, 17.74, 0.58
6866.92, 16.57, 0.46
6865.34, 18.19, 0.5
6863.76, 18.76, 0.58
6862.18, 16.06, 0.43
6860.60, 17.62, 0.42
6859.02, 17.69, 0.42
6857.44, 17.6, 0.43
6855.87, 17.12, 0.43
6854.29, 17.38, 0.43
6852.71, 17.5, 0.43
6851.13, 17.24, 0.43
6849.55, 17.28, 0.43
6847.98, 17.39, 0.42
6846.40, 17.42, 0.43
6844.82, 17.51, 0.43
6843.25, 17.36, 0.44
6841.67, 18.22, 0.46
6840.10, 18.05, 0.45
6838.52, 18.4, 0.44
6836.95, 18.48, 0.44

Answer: 19.93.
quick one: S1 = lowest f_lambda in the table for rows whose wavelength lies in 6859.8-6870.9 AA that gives 16.06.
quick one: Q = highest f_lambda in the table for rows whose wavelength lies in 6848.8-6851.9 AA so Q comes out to 17.28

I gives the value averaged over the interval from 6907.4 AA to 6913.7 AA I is 19.7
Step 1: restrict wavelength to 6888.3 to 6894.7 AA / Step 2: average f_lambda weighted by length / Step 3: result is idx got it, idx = 18.6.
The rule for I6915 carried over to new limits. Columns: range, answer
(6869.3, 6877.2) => 18.85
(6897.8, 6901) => 19.03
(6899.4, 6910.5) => 20.41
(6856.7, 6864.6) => 18.76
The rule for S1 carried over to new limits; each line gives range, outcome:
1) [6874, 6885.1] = 17.36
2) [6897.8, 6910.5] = 16.81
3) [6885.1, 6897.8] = 17.6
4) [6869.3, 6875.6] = 16.28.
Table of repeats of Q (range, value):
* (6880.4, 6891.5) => 18.79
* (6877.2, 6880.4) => 19.41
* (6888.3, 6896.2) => 19.52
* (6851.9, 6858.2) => 17.6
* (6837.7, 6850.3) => 18.4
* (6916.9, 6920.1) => 18.65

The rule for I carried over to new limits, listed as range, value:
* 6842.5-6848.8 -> 17.4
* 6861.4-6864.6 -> 17.4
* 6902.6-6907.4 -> 19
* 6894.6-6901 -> 18.4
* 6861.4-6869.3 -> 17.5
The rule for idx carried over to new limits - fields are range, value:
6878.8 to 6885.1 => 18.2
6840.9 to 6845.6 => 17.7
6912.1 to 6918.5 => 18.9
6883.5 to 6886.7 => 17.8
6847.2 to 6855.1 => 17.4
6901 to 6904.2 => 17.7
